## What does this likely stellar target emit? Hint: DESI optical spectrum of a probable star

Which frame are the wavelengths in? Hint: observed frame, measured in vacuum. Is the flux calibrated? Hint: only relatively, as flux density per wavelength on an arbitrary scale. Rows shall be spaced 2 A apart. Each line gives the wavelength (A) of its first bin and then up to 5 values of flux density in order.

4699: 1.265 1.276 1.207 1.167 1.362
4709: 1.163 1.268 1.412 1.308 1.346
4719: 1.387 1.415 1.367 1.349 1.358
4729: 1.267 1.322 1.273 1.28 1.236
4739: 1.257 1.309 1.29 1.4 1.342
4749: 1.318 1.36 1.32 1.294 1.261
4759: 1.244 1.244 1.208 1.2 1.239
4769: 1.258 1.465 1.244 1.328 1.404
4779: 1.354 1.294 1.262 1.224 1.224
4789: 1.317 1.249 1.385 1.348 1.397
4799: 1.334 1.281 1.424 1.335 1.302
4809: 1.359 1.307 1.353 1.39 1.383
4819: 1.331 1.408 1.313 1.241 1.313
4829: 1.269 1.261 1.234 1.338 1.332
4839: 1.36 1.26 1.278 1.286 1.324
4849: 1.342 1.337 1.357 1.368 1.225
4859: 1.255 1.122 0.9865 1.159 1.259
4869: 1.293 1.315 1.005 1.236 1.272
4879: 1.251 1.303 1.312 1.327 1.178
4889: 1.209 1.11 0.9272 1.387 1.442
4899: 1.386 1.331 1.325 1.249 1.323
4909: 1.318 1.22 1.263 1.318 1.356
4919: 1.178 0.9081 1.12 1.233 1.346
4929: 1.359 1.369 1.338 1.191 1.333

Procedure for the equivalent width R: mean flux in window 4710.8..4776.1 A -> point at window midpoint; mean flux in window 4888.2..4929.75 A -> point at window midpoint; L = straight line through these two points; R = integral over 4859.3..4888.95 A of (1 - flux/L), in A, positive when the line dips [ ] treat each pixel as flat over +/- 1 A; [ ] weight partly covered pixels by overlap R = 1.1 A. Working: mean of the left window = 1.31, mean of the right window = 1.25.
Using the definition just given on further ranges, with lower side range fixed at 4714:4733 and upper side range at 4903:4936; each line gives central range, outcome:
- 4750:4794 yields 1.06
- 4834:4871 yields 0.42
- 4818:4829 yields -0.15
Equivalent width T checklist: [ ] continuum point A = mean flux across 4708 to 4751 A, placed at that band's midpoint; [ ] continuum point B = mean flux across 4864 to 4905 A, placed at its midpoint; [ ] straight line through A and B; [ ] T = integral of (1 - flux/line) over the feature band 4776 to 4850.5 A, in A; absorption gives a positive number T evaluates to -2.17 A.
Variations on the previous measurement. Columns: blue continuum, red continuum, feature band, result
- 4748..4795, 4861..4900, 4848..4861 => -0.60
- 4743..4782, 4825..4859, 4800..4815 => -0.44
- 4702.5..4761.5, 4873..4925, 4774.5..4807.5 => -0.96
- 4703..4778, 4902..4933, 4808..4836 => -0.82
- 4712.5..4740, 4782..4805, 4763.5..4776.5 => 0.27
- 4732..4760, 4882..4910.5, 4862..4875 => 1.04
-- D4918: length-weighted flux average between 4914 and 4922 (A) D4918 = 1.19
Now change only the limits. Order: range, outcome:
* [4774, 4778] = 1.37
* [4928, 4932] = 1.36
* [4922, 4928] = 1.23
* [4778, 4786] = 1.28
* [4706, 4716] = 1.3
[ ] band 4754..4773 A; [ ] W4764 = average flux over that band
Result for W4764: 1.27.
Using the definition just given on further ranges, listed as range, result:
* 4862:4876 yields 1.18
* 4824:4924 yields 1.26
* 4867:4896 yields 1.22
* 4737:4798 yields 1.3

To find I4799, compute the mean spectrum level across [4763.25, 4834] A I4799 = 1.31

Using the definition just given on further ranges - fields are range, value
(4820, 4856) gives 1.31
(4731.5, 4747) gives 1.3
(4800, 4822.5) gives 1.35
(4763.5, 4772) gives 1.29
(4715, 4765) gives 1.31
